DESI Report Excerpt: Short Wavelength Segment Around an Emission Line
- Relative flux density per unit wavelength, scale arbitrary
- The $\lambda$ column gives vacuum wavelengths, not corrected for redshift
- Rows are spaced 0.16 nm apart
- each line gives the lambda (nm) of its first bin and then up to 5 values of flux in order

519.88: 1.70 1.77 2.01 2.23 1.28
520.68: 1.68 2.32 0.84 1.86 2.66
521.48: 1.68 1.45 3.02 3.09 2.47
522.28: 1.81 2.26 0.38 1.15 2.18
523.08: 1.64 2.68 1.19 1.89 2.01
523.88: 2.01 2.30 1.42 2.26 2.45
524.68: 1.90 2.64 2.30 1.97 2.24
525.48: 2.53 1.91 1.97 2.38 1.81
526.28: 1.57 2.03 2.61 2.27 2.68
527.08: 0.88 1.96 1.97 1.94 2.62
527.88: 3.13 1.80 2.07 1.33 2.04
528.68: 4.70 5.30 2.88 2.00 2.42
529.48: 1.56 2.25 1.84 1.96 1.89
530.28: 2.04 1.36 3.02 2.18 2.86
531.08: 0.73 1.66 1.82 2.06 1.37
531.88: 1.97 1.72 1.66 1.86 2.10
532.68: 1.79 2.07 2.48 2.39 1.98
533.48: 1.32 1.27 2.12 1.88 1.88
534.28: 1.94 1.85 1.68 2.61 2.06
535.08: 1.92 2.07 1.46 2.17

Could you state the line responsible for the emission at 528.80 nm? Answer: [O III]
